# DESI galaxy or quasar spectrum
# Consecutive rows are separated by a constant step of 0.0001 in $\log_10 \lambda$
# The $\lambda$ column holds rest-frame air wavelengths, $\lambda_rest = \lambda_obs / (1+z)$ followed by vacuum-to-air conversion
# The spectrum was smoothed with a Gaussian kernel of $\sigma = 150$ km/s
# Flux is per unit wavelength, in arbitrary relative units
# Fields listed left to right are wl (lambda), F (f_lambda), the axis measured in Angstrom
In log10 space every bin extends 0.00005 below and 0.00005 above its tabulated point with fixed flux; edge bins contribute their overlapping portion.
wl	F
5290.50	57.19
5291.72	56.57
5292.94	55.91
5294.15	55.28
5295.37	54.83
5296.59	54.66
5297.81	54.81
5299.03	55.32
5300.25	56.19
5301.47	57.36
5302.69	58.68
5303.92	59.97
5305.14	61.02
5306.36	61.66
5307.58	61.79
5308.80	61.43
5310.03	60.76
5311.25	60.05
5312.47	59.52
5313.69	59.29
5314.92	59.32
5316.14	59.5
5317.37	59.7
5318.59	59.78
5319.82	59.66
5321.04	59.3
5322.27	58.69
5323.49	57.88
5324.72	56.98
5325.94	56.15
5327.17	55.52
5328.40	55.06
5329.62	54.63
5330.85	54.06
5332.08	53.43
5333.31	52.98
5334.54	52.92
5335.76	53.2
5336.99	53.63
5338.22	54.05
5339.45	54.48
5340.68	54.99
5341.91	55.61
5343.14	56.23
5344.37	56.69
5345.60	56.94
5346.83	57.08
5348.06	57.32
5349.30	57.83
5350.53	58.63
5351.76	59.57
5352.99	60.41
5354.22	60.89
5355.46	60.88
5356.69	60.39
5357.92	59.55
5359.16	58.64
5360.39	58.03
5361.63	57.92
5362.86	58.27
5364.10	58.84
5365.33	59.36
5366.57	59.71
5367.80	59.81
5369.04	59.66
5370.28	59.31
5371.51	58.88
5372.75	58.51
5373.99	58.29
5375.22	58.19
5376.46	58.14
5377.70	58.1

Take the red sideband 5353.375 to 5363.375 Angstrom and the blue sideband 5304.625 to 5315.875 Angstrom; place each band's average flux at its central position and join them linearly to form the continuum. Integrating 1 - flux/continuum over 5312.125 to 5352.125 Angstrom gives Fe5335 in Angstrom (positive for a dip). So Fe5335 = 2.2 Angstrom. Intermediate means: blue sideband 60.5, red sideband 59.4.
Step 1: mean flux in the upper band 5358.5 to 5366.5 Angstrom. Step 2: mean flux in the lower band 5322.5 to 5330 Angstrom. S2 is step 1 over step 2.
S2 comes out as 1.04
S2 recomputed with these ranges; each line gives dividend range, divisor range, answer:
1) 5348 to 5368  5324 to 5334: 1.08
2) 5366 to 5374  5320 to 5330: 1.04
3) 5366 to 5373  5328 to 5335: 1.10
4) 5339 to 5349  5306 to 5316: 0.93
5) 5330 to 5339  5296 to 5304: 0.95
